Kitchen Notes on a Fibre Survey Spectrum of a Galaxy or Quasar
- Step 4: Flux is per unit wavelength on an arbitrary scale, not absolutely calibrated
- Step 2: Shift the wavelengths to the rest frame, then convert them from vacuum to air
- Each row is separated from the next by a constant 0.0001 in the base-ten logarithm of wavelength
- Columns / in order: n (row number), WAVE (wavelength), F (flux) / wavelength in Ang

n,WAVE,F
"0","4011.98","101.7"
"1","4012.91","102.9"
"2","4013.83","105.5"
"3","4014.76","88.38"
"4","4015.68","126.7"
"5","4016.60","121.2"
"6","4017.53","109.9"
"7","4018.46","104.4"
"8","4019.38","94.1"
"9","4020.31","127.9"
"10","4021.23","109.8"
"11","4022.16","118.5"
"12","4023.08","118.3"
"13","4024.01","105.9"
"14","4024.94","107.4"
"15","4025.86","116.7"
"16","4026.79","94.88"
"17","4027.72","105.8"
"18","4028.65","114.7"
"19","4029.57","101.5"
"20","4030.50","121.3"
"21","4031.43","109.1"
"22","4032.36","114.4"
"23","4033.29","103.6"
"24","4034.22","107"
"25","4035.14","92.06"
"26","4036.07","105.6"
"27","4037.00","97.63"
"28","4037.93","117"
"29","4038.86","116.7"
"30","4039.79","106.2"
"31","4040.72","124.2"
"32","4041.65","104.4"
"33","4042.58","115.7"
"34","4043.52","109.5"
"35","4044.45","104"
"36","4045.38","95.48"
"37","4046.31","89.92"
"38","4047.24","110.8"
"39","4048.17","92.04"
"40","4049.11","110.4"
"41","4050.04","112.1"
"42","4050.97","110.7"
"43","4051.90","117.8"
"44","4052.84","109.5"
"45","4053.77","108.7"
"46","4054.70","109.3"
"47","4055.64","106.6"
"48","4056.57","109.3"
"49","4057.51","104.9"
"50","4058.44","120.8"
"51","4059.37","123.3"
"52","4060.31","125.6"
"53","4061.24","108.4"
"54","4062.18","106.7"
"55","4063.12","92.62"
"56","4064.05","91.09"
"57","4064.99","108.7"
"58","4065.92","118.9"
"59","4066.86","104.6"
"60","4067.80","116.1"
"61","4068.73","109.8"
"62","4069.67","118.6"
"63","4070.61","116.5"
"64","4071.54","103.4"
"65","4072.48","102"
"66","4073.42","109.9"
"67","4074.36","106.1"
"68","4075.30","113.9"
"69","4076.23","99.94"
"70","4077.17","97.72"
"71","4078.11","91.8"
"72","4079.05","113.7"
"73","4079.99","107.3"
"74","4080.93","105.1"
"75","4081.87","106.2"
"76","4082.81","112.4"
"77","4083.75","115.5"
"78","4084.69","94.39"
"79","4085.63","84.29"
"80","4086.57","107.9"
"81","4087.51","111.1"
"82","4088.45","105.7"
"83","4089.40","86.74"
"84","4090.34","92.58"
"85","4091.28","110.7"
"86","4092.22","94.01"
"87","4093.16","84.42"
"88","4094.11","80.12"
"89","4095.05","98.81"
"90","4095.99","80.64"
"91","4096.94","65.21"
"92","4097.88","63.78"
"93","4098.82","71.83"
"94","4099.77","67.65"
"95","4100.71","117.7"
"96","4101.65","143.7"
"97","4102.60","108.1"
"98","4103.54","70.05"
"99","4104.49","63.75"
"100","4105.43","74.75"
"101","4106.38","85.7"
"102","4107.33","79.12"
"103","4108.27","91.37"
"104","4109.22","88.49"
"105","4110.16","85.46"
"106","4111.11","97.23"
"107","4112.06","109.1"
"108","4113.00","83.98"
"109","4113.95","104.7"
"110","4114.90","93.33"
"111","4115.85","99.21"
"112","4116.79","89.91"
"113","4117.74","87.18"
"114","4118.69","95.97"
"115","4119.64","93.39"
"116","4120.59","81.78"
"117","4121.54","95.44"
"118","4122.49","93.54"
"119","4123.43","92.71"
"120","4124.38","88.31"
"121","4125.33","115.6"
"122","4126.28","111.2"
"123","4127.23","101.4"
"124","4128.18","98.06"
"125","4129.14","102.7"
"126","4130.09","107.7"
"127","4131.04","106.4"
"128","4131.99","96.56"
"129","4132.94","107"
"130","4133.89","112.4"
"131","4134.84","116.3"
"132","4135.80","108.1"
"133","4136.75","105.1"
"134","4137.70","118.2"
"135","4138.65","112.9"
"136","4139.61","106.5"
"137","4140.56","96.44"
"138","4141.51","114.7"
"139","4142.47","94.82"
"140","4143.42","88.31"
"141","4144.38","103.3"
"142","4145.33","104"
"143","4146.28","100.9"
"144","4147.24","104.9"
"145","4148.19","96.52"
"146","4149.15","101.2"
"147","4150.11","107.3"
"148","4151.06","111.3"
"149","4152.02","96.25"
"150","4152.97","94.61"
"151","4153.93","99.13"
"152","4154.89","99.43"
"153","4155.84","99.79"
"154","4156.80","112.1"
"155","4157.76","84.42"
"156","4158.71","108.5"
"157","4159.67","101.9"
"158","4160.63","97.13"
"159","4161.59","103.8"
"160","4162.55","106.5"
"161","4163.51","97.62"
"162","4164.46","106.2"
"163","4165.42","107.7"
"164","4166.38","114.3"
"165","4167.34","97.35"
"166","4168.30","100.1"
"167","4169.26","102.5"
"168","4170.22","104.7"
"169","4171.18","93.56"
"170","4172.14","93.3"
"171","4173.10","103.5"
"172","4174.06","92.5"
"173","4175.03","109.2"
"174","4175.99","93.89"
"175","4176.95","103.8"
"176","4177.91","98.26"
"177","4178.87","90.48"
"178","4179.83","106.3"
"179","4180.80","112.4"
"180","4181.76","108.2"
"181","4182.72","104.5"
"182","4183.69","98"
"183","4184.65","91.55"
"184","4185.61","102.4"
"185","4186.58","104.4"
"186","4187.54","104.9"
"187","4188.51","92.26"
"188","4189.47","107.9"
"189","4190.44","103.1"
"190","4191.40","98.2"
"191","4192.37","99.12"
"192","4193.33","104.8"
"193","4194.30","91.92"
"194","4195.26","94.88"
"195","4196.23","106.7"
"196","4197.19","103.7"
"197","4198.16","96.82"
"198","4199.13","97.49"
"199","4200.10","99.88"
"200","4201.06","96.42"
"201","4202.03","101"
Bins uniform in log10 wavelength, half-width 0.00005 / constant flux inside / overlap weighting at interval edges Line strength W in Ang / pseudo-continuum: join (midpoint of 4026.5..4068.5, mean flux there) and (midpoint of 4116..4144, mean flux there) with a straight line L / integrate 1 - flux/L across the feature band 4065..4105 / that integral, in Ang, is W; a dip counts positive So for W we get 2.20 Ang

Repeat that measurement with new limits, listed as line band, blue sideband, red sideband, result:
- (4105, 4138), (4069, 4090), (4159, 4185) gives 1.8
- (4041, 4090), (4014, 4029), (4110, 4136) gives -0.7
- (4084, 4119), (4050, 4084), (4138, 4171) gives 5.0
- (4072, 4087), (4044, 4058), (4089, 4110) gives -1.5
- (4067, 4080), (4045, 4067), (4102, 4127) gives -0.6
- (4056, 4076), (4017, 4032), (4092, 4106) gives -2.8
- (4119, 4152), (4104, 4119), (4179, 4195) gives -3.4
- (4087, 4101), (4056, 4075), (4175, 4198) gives 2.5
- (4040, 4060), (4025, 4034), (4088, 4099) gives -1.5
